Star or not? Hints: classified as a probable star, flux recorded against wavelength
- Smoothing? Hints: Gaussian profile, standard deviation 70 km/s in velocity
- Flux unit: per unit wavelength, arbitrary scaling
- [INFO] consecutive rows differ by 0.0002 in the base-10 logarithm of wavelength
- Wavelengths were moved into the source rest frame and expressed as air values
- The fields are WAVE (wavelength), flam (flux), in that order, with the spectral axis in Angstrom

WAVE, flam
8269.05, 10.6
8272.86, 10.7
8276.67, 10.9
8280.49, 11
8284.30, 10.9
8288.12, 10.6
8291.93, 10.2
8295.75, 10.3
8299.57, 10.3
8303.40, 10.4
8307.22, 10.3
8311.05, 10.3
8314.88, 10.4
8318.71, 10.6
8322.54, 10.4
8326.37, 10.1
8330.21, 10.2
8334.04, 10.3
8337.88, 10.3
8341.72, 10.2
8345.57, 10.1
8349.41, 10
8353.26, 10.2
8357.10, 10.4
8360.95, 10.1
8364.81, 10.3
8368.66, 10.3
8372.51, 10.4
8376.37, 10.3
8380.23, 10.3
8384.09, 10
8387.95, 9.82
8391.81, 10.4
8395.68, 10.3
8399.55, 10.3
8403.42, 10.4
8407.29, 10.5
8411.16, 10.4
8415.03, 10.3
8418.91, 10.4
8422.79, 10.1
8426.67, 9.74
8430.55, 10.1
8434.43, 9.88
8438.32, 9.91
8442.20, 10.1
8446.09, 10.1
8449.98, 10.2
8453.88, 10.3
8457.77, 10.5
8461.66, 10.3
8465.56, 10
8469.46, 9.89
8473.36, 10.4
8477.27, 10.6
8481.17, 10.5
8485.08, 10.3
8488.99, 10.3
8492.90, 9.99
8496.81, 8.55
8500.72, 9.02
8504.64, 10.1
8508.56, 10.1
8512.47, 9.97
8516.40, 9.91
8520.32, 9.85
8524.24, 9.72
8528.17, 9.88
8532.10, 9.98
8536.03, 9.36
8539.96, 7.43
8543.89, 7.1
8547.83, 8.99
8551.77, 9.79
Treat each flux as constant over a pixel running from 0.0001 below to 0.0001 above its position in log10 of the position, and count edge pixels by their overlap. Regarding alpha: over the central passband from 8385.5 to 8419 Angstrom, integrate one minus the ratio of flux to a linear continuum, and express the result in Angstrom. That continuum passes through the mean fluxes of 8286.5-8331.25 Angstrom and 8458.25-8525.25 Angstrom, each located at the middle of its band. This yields -0.5 Angstrom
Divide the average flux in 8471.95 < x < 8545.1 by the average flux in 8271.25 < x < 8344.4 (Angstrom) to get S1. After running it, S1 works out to 0.93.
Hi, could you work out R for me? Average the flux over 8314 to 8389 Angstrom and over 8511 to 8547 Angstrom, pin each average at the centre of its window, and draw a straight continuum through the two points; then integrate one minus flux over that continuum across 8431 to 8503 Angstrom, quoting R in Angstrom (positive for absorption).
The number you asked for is -3.52 Angstrom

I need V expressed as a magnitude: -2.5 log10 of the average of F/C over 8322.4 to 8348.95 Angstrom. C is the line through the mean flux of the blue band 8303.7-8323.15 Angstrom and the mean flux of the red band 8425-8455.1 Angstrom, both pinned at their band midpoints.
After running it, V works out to 0.01 mag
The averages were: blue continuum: 10.4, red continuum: 10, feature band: 10.2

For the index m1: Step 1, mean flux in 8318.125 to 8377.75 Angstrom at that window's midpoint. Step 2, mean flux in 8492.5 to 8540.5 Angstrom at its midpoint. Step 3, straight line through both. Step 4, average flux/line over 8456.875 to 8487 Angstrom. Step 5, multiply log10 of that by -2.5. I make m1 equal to -0.059 mag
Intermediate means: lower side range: 10.3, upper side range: 9.58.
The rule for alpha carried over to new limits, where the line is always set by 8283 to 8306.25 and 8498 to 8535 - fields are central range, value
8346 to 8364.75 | 0.1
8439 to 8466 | -0.6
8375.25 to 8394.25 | 0.0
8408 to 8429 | -0.3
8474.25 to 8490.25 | -0.9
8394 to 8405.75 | -0.2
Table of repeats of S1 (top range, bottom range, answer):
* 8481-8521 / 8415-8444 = 0.98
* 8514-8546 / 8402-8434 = 0.90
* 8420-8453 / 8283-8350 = 0.97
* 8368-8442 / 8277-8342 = 0.98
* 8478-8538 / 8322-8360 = 0.96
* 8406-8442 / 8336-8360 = 0.99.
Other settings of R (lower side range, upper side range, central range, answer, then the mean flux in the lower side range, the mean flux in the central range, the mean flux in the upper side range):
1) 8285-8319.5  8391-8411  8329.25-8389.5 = 1.04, 10.4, 10.2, 10.4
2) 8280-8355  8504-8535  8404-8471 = -0.52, 10.3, 10.2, 9.91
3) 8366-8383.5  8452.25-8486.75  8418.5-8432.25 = 0.34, 10.3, 10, 10.3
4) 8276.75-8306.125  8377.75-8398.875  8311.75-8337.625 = 0.22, 10.5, 10.3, 10.2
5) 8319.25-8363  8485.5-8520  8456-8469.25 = -0.44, 10.2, 10.2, 9.77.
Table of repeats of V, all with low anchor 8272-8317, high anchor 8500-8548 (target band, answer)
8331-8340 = 0.00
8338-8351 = 0.01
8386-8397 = -0.01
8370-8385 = -0.02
